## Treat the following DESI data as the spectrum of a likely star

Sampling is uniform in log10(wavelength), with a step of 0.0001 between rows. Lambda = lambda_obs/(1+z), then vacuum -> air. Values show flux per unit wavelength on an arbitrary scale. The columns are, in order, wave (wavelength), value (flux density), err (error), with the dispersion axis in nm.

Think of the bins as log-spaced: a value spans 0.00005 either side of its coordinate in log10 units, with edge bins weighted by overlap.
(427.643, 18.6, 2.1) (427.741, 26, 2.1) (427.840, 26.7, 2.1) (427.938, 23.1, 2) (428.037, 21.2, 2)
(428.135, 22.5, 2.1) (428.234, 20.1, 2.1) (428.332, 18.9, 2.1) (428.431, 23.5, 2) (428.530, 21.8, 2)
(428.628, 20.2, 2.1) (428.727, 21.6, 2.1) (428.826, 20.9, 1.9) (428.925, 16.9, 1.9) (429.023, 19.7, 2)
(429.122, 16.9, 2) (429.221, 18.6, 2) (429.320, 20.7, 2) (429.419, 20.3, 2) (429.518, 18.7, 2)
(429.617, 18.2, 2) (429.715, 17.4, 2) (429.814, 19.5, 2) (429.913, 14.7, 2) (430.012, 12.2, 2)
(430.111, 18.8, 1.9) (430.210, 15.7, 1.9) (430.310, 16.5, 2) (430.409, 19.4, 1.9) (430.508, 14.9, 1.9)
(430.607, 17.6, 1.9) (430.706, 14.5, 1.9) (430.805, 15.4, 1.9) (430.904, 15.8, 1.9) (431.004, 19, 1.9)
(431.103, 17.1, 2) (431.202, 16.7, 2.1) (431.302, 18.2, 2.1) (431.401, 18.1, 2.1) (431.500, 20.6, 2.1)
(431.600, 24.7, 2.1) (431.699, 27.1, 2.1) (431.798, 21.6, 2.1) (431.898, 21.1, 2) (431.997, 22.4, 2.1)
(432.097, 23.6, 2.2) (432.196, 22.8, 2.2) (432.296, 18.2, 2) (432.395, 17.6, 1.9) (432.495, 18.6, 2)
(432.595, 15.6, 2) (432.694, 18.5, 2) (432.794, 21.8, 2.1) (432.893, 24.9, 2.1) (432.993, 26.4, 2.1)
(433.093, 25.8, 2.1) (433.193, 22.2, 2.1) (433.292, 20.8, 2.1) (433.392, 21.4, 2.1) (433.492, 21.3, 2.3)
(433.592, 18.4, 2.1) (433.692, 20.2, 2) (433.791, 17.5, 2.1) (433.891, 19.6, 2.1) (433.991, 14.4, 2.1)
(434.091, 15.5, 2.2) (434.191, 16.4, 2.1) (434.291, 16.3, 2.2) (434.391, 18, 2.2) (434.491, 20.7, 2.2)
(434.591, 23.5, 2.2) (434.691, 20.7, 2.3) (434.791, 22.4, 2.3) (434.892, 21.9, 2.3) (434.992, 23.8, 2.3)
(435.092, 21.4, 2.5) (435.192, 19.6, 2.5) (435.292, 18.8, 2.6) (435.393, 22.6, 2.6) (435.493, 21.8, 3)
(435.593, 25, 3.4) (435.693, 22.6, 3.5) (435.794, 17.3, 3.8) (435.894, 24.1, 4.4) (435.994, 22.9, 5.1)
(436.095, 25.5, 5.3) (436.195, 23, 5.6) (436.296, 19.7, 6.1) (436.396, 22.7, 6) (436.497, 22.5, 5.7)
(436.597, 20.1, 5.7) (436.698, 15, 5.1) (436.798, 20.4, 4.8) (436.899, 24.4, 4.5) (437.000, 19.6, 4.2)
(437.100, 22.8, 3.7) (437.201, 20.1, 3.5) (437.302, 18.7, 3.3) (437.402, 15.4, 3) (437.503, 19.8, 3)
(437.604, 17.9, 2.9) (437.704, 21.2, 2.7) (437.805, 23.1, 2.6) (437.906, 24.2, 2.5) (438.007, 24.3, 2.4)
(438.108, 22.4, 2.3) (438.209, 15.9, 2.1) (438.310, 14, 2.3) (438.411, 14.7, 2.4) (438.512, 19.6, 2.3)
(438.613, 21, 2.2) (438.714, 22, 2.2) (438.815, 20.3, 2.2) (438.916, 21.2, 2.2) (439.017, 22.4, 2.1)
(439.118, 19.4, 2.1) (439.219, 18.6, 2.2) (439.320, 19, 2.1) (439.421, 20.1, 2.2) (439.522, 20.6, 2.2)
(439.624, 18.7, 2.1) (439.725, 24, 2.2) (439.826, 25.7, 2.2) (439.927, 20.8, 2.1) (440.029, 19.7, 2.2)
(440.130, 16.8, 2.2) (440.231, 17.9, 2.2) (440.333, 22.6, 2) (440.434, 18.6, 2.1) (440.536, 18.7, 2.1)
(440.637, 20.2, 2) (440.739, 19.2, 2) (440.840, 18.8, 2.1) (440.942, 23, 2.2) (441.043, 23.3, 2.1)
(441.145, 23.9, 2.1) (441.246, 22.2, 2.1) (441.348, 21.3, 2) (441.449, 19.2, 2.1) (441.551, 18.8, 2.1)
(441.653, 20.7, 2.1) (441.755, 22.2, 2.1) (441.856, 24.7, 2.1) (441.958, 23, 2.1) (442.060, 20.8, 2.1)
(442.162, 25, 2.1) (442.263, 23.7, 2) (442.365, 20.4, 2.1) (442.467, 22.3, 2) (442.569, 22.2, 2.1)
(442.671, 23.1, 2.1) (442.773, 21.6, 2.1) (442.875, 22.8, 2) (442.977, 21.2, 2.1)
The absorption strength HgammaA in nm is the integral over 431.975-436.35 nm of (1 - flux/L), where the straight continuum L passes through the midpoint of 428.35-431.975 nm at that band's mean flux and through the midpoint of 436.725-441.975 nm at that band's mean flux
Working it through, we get -0.29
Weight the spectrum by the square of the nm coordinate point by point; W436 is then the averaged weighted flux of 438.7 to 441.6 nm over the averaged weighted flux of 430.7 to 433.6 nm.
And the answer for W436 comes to 1.04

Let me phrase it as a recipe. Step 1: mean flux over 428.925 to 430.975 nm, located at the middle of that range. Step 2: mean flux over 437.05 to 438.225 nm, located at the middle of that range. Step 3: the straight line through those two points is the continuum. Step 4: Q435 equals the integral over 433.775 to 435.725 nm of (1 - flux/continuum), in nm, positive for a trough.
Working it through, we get -0.08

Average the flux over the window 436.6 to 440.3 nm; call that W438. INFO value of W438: 20.1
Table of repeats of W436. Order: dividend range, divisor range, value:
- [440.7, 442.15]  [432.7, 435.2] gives 1.09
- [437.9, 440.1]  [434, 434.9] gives 1.08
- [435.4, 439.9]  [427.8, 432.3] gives 1.11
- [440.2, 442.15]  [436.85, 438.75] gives 1.07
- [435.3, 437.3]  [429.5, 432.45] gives 1.19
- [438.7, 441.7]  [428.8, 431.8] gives 1.18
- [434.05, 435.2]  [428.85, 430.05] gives 1.15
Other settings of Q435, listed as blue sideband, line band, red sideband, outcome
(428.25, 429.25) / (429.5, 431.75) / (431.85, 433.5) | 0.30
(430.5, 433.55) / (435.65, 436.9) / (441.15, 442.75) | -0.03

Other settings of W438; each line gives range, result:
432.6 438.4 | 20.6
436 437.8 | 20.6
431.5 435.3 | 20.7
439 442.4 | 21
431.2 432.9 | 20.7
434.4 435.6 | 21.6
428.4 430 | 19.1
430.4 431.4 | 16.8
